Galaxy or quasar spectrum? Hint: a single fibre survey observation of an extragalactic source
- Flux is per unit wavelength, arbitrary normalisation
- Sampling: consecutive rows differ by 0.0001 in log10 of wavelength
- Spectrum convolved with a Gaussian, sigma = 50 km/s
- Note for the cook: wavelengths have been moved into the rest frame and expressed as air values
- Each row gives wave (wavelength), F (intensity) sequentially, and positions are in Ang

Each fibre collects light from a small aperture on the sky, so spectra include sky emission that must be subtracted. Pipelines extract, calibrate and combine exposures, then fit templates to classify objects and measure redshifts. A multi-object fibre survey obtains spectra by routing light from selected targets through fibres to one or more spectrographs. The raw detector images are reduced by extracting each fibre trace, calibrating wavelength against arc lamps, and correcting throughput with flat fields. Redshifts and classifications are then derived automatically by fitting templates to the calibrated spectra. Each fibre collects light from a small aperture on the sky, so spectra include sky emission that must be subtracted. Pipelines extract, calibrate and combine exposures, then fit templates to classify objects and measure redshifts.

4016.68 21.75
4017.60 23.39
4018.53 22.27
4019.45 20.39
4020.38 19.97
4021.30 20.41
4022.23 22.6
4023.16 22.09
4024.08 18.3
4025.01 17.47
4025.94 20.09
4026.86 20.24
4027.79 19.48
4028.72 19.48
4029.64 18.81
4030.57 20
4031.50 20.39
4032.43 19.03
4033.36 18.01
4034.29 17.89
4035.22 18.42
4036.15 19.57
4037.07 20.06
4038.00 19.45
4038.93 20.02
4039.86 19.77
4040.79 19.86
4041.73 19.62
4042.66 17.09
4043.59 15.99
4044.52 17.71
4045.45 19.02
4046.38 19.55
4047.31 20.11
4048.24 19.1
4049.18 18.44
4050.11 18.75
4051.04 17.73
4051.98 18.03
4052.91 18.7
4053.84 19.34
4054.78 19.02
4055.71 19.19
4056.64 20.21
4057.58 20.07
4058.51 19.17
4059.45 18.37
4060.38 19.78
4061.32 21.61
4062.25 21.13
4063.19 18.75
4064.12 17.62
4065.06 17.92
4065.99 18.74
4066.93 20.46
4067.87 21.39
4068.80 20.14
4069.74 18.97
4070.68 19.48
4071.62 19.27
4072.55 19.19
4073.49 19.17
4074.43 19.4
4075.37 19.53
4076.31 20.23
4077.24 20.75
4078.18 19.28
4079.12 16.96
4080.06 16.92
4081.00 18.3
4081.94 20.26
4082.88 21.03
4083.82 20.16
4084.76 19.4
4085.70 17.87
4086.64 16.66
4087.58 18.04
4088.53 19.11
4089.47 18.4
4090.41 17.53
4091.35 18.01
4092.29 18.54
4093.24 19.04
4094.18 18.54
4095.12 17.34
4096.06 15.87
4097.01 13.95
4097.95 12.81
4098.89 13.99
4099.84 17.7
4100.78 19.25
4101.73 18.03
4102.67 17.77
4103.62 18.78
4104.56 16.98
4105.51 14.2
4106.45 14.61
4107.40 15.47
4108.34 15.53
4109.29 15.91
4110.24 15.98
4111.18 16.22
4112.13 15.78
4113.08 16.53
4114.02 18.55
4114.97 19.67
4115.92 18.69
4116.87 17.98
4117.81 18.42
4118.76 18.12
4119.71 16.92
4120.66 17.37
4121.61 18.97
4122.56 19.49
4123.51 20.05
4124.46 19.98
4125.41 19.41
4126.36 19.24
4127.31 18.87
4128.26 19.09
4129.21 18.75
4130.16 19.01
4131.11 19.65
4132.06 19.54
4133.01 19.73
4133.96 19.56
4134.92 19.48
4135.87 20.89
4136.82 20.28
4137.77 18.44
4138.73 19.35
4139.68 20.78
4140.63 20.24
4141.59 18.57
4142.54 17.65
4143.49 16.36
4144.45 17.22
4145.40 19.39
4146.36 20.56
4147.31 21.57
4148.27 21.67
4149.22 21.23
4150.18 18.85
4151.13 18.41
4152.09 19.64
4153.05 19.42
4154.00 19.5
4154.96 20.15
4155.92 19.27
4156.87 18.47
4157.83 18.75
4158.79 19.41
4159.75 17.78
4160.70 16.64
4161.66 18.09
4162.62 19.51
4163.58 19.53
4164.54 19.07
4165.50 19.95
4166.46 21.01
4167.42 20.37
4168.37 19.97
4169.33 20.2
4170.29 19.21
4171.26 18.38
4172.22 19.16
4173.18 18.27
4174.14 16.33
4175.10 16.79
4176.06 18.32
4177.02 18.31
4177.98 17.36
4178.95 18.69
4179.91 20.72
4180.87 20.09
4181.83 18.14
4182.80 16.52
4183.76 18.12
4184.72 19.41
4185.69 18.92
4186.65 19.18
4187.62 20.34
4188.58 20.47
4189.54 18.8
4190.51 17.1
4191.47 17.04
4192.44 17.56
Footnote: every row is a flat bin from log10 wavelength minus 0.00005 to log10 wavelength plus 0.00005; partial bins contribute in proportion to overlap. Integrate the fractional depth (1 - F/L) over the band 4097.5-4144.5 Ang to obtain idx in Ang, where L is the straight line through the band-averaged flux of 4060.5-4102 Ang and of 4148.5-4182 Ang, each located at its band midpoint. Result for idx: 1.85 Ang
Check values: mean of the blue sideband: 18.6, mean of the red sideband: 19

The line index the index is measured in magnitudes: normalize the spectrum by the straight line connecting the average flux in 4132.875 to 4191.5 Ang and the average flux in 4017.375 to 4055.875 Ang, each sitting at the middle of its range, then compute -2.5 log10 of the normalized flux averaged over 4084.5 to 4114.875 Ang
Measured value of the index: 0.14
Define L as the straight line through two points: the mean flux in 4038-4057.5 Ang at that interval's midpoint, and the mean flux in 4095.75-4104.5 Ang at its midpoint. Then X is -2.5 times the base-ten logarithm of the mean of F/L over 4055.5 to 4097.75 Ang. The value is -0.08 mag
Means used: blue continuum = 18.9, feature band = 18.9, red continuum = 16.5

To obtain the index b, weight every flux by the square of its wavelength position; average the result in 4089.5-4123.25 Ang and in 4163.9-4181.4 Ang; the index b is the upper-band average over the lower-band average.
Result 1.1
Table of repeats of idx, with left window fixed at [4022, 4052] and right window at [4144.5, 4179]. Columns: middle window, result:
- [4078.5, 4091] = 0.4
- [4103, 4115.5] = 1.7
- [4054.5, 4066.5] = -0.1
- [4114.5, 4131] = 0.2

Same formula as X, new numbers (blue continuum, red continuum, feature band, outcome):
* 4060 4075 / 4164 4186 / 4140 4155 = -0.02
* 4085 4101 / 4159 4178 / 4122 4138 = -0.09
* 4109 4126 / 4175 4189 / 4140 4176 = -0.03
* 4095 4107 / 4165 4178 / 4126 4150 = -0.11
